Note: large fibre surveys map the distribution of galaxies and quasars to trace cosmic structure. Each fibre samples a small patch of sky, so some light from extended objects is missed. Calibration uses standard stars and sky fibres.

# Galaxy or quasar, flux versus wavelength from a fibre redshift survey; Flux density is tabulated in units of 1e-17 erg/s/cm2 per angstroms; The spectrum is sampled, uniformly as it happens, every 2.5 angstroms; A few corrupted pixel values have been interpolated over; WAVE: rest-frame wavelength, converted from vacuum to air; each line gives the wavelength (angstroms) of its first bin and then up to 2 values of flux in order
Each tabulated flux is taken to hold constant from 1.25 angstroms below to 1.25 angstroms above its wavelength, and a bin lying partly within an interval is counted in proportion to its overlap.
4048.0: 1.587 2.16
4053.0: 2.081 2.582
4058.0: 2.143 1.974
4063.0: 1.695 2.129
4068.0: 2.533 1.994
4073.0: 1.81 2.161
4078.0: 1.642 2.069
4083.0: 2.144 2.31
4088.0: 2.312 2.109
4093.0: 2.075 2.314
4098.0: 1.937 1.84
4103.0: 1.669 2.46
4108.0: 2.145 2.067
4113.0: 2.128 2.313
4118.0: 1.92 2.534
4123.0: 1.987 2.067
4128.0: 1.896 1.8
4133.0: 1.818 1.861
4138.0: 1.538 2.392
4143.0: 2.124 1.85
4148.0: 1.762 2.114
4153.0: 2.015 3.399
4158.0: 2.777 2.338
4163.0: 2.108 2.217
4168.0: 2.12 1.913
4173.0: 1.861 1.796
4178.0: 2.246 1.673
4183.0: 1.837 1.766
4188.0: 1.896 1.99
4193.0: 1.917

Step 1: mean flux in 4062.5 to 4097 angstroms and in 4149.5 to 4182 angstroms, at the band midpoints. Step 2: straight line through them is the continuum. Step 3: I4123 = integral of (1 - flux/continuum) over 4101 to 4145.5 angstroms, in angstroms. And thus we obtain 2.4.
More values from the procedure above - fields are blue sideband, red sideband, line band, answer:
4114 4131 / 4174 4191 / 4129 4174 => -2.9 angstroms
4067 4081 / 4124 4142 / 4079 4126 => -3.7 angstroms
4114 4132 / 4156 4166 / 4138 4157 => 1.0 angstroms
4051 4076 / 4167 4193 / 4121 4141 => 0.7 angstroms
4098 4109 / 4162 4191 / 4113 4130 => -0.9 angstroms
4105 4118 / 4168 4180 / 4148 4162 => -3.0 angstroms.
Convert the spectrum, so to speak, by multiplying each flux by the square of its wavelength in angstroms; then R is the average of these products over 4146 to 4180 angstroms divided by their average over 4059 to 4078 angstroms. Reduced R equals 1.13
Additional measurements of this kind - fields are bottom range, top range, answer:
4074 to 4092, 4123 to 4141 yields 0.92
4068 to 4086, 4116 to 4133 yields 1.02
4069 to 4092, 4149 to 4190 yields 1.07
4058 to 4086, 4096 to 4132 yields 1.03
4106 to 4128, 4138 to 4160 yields 1.07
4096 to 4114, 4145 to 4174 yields 1.11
